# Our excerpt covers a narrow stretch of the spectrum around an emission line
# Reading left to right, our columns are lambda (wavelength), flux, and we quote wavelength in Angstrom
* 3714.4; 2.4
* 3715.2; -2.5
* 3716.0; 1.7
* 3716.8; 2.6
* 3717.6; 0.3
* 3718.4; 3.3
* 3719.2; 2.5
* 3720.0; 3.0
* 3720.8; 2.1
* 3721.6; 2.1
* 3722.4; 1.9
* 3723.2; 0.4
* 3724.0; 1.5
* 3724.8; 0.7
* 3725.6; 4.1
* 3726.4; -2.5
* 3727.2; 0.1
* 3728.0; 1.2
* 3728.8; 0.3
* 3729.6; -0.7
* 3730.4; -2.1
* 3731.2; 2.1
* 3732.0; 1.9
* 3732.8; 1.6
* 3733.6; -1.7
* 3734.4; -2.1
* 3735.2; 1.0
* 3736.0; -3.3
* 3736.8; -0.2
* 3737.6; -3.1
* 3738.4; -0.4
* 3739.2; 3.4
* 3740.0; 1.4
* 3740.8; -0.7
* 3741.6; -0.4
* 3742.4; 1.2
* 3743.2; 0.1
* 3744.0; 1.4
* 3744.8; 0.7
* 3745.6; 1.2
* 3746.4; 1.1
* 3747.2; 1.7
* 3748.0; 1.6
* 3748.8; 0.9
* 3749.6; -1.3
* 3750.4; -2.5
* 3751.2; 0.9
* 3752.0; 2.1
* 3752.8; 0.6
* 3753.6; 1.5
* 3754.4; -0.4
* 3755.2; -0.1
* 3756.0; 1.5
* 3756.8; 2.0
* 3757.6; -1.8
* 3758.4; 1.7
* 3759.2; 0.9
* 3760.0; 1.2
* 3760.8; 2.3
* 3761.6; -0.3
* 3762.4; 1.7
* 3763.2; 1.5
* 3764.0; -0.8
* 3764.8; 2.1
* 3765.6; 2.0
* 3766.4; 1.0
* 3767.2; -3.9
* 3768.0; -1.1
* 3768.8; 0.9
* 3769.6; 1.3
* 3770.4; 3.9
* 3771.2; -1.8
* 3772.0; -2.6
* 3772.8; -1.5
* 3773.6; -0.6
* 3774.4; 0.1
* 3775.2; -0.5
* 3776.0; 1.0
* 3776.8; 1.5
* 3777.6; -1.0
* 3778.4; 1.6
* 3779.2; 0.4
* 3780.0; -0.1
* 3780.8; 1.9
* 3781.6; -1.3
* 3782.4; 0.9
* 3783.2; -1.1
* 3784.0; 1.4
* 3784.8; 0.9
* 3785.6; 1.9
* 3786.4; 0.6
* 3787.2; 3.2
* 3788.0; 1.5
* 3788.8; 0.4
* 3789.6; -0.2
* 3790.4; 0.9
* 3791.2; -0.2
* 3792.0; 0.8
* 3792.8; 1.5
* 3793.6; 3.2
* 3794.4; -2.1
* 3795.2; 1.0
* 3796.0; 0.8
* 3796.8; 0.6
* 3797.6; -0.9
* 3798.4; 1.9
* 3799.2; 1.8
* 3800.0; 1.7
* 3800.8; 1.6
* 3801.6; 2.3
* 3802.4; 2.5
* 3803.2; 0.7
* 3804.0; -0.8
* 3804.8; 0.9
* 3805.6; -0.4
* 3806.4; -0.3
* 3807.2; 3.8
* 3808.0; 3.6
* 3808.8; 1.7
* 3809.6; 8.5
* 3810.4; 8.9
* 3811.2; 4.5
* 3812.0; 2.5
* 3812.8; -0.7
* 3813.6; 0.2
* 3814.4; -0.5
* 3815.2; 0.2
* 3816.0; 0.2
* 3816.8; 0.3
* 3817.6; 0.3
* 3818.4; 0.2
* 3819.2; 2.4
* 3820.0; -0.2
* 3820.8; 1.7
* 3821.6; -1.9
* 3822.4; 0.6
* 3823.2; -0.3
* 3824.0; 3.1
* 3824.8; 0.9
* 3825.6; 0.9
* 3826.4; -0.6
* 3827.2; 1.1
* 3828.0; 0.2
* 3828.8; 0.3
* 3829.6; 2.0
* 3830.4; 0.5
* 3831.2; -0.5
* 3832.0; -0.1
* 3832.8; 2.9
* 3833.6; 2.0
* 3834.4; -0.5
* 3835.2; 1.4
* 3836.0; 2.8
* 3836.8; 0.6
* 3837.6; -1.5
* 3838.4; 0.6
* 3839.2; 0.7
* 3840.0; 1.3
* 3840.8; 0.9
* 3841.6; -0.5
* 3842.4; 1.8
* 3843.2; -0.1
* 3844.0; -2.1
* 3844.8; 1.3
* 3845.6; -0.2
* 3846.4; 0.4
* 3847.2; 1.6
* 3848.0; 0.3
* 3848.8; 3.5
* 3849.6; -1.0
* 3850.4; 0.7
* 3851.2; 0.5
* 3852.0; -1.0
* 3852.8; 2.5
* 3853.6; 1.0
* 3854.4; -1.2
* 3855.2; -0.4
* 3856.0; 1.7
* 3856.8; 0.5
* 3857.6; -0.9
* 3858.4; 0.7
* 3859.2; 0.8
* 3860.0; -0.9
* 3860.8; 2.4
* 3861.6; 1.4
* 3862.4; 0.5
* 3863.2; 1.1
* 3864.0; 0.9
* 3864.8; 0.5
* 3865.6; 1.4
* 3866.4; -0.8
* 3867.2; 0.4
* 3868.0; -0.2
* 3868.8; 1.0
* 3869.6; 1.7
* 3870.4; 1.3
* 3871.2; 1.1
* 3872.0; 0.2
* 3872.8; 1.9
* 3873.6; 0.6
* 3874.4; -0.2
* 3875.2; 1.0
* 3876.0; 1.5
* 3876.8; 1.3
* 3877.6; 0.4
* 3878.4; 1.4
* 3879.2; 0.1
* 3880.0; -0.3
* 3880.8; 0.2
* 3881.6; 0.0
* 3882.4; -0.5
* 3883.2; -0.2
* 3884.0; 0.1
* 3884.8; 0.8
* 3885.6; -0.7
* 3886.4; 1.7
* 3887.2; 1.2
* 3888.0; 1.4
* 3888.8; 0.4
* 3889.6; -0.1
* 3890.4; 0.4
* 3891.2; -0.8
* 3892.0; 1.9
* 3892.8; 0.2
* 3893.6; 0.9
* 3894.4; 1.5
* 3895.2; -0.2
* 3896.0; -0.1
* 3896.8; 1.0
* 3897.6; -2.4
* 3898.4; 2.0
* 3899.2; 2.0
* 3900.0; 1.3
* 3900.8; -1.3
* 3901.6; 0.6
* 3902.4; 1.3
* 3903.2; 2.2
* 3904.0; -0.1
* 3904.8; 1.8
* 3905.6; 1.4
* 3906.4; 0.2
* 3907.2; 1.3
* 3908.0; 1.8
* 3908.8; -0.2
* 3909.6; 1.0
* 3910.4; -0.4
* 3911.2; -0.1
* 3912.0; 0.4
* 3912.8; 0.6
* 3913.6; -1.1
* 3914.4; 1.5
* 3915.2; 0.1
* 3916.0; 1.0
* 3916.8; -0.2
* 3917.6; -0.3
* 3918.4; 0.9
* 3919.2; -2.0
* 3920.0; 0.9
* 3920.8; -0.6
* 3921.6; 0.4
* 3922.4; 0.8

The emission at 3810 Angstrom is [O II]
